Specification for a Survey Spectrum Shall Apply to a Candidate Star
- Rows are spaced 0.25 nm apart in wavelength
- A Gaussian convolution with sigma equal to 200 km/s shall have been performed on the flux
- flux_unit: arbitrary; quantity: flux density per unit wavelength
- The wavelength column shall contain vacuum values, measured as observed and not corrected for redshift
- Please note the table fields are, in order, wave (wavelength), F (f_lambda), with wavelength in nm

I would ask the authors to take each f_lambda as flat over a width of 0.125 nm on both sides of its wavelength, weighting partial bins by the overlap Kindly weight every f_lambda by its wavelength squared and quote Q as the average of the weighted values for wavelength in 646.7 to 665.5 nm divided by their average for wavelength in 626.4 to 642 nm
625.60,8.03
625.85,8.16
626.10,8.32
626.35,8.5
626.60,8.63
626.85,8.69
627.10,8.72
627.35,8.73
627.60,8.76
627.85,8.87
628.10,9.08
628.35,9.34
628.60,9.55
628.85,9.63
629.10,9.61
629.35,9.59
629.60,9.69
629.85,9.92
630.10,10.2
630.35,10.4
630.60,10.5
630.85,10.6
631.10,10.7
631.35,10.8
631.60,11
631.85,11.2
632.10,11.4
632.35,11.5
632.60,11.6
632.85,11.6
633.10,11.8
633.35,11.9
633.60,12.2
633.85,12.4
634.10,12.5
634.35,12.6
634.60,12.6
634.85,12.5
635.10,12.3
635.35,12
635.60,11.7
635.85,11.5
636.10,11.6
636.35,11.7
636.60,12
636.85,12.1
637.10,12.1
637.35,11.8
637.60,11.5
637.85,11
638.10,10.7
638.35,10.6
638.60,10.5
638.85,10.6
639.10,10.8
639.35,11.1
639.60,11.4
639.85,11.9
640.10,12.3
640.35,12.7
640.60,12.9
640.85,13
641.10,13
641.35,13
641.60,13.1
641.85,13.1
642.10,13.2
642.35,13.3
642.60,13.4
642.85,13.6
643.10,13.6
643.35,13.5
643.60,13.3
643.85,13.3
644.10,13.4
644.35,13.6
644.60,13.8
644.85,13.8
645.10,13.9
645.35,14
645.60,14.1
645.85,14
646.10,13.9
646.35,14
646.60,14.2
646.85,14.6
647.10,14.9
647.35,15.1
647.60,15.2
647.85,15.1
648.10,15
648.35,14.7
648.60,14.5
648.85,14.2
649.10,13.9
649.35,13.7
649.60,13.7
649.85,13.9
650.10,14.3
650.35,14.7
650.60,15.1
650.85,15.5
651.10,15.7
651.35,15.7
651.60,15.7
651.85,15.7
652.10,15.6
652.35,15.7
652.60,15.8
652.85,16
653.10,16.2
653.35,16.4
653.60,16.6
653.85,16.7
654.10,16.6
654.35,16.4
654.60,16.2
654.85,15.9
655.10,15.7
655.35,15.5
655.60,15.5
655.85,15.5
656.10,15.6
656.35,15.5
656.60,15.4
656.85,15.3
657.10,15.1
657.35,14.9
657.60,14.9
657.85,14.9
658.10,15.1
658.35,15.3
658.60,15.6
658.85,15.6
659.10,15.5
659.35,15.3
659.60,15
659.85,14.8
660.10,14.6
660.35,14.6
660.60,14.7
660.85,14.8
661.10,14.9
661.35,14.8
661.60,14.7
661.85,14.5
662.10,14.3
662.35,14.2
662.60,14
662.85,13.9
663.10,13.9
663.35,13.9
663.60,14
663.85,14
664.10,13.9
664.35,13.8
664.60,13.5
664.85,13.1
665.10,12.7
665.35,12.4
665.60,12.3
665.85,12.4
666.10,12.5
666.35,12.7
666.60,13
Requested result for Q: 1.4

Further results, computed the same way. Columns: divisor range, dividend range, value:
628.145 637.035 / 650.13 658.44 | 1.49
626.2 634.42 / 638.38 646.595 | 1.30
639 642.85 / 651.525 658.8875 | 1.30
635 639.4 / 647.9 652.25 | 1.35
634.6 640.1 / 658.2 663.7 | 1.37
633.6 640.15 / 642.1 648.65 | 1.23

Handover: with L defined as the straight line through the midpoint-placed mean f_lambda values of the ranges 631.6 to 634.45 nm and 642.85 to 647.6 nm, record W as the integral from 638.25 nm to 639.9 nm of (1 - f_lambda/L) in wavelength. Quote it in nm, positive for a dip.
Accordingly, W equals 0.249 nm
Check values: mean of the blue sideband 11.8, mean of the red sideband 14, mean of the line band 11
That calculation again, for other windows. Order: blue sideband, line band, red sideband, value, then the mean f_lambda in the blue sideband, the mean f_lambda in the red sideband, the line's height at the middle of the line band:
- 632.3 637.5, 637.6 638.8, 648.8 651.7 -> 0.172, 12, 14.7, 12.6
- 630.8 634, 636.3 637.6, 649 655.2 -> 0.051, 11.5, 15.5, 12.4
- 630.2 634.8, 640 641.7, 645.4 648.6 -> 0.052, 11.5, 14.6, 13.3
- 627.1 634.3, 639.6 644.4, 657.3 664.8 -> -0.408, 10.5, 14.6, 12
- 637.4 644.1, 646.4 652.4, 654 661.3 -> -0.417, 12.3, 15.3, 13.9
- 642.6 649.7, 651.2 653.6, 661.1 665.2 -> -0.317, 14.1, 14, 14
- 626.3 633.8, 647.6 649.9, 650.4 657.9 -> 0.016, 10.2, 15.7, 14.5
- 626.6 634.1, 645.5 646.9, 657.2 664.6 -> -0.172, 10.4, 14.6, 12.6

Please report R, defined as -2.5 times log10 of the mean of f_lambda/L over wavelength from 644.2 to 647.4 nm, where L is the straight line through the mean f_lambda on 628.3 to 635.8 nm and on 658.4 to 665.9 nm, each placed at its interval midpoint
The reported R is -0.13 mag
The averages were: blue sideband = 11.1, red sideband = 14.2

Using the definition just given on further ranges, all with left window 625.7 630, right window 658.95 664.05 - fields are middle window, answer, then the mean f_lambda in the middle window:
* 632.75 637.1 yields -0.18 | 12.1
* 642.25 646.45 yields -0.17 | 13.7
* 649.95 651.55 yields -0.19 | 15.2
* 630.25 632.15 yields -0.13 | 10.8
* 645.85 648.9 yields -0.19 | 14.6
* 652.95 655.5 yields -0.21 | 16.2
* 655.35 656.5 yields -0.14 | 15.5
